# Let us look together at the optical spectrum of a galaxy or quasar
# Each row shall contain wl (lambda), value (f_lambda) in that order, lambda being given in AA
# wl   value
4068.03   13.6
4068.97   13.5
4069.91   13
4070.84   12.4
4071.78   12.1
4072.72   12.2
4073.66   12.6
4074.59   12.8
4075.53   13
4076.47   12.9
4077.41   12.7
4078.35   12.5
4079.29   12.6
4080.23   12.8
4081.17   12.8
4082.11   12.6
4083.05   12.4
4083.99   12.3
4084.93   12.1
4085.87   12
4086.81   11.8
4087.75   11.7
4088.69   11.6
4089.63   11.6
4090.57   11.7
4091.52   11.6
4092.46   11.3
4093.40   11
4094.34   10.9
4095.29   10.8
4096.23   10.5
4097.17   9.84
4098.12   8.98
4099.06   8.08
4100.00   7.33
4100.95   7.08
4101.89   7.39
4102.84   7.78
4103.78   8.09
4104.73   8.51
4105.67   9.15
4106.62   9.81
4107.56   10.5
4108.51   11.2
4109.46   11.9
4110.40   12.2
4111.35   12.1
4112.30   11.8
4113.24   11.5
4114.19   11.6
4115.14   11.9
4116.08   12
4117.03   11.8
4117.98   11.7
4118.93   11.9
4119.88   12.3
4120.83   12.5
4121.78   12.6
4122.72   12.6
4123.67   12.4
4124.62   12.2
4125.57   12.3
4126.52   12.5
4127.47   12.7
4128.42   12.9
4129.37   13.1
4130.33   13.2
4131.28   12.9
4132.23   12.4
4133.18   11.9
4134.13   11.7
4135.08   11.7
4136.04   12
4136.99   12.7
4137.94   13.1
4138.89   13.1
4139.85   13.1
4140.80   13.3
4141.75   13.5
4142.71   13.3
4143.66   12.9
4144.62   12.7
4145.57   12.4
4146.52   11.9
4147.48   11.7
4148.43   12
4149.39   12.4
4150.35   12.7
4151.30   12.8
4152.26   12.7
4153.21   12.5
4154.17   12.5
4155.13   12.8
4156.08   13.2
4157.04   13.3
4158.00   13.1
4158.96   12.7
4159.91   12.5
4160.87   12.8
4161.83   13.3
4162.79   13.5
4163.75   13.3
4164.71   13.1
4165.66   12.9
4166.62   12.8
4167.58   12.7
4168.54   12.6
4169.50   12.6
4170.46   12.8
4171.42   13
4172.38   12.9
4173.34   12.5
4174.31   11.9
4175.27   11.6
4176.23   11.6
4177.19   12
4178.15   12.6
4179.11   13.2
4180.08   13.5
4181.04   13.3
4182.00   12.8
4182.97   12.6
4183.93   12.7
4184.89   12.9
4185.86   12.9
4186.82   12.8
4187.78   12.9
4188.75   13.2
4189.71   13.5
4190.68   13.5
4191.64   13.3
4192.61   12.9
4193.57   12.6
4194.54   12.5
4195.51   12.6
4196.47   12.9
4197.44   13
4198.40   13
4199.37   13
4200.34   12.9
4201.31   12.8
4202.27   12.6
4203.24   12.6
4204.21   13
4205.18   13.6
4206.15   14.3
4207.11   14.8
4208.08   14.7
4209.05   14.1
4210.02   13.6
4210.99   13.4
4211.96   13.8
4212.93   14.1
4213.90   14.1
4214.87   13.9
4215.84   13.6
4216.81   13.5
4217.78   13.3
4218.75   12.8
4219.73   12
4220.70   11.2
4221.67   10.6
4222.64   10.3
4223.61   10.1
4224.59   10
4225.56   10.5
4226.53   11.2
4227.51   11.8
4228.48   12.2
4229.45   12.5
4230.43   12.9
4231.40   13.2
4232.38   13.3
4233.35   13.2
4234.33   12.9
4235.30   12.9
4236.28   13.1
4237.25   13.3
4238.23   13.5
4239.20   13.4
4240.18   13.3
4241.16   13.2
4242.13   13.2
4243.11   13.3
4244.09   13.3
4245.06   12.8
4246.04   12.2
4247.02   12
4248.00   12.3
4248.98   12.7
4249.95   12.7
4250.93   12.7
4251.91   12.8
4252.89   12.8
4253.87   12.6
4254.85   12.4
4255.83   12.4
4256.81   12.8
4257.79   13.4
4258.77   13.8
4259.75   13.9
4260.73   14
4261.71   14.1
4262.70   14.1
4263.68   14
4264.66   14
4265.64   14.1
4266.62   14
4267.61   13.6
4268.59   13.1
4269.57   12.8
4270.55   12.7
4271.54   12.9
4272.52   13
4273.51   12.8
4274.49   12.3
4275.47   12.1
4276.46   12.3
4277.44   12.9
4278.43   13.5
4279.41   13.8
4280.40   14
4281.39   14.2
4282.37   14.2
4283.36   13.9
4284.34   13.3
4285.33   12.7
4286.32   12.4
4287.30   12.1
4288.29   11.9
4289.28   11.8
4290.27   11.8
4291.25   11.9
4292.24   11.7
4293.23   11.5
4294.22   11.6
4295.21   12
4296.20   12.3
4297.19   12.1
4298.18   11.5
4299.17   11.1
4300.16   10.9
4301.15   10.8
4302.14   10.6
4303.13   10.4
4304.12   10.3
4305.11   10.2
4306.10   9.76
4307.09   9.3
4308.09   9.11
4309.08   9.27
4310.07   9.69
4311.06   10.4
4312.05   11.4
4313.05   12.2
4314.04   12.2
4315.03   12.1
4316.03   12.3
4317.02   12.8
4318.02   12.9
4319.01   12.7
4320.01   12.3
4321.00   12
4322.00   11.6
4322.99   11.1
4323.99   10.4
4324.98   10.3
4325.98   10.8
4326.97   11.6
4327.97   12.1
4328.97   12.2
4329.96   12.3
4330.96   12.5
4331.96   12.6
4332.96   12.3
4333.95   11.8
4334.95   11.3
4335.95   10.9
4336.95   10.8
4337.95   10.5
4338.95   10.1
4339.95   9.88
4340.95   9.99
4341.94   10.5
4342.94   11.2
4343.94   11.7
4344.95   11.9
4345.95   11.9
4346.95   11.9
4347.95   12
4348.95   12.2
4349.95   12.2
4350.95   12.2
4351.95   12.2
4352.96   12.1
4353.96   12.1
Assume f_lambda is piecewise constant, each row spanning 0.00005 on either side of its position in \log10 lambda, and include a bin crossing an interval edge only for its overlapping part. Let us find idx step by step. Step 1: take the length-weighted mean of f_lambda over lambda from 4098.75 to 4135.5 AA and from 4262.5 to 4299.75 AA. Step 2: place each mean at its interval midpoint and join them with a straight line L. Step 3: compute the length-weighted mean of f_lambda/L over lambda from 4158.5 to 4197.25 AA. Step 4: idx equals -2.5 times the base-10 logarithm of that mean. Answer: -0.09 mag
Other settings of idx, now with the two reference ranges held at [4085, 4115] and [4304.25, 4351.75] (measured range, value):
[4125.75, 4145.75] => -0.202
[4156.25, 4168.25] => -0.215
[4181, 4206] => -0.198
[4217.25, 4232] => -0.070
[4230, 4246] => -0.196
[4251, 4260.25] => -0.175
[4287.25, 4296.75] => -0.061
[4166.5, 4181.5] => -0.175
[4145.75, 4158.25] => -0.183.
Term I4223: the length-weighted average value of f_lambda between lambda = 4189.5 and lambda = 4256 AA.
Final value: 12.8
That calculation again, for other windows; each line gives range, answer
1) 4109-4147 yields 12.4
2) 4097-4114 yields 9.65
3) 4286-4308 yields 11.2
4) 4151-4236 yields 12.8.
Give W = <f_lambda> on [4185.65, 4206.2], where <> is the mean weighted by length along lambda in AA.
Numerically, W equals 13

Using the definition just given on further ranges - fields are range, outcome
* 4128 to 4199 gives 12.8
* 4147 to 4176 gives 12.7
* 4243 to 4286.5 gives 13.2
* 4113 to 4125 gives 12.1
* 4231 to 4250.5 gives 13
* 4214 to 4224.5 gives 12.1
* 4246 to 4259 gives 12.7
